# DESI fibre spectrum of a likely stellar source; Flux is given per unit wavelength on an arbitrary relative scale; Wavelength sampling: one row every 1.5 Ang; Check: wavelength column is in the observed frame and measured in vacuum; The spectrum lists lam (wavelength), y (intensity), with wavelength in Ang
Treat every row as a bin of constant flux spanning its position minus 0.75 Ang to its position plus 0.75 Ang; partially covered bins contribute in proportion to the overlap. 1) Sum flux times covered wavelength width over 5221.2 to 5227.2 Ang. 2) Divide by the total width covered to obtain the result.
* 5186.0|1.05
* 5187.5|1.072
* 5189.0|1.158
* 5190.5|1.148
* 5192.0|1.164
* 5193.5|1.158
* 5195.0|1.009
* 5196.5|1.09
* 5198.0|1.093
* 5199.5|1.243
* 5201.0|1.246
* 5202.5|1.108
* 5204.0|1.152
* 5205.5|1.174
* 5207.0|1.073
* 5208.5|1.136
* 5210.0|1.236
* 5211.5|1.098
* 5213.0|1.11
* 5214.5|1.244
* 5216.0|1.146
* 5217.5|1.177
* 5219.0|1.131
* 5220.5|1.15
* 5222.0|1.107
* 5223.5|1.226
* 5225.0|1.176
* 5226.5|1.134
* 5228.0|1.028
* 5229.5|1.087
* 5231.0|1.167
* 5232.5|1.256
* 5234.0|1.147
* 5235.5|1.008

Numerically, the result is 1.16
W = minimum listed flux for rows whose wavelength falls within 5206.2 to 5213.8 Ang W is 1.073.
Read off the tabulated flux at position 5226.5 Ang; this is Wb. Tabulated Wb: 1.134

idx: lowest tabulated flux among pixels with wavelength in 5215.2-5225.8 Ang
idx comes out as 1.107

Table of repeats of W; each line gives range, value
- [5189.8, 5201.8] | 1.009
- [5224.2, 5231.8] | 1.028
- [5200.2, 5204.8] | 1.108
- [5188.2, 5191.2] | 1.148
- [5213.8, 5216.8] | 1.146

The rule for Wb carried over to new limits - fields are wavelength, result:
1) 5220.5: 1.15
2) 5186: 1.05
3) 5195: 1.009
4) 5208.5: 1.136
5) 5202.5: 1.108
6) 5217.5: 1.177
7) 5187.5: 1.072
